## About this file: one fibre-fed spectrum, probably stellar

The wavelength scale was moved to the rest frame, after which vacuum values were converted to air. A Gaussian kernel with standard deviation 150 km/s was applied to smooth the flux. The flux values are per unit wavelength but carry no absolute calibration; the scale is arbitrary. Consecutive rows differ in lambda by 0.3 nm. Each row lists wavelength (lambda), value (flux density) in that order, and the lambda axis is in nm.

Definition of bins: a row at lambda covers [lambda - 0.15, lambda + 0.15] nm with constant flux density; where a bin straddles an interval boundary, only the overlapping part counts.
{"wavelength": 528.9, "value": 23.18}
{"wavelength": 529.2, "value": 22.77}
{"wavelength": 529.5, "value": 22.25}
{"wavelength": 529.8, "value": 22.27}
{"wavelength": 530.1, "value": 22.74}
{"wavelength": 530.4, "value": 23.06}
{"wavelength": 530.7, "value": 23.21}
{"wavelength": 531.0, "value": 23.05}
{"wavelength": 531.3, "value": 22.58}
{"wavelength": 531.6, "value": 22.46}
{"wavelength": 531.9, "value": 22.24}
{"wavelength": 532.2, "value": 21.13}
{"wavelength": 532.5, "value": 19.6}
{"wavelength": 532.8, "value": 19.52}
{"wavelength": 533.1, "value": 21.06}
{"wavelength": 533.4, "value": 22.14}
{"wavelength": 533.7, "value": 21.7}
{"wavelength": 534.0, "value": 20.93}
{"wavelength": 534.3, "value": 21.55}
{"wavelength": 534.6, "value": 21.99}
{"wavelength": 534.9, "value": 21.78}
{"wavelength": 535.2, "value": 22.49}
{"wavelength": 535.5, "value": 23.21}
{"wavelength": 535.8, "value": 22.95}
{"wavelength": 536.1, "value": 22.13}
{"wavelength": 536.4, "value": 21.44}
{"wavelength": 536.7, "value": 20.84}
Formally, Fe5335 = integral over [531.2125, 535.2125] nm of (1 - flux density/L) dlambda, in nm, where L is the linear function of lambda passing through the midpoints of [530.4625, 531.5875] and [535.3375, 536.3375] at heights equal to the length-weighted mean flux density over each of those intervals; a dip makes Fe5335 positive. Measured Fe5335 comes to 0.23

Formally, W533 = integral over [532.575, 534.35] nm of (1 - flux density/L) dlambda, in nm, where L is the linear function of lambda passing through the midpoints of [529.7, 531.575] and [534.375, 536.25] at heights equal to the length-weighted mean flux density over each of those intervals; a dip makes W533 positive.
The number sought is 0.12 nm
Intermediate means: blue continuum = 22.8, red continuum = 22.4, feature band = 21.1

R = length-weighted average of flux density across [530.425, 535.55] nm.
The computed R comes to 21.8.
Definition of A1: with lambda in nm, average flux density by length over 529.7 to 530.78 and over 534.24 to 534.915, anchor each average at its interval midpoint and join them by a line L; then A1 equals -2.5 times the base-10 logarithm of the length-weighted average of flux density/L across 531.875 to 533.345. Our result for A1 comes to 0.08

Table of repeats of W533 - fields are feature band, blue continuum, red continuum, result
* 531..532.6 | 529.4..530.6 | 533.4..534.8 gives 0.03 nm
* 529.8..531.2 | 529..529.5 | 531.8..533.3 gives -0.06 nm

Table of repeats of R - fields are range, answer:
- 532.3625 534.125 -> 20.8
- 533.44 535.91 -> 22.1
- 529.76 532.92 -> 22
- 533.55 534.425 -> 21.4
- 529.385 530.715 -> 22.7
